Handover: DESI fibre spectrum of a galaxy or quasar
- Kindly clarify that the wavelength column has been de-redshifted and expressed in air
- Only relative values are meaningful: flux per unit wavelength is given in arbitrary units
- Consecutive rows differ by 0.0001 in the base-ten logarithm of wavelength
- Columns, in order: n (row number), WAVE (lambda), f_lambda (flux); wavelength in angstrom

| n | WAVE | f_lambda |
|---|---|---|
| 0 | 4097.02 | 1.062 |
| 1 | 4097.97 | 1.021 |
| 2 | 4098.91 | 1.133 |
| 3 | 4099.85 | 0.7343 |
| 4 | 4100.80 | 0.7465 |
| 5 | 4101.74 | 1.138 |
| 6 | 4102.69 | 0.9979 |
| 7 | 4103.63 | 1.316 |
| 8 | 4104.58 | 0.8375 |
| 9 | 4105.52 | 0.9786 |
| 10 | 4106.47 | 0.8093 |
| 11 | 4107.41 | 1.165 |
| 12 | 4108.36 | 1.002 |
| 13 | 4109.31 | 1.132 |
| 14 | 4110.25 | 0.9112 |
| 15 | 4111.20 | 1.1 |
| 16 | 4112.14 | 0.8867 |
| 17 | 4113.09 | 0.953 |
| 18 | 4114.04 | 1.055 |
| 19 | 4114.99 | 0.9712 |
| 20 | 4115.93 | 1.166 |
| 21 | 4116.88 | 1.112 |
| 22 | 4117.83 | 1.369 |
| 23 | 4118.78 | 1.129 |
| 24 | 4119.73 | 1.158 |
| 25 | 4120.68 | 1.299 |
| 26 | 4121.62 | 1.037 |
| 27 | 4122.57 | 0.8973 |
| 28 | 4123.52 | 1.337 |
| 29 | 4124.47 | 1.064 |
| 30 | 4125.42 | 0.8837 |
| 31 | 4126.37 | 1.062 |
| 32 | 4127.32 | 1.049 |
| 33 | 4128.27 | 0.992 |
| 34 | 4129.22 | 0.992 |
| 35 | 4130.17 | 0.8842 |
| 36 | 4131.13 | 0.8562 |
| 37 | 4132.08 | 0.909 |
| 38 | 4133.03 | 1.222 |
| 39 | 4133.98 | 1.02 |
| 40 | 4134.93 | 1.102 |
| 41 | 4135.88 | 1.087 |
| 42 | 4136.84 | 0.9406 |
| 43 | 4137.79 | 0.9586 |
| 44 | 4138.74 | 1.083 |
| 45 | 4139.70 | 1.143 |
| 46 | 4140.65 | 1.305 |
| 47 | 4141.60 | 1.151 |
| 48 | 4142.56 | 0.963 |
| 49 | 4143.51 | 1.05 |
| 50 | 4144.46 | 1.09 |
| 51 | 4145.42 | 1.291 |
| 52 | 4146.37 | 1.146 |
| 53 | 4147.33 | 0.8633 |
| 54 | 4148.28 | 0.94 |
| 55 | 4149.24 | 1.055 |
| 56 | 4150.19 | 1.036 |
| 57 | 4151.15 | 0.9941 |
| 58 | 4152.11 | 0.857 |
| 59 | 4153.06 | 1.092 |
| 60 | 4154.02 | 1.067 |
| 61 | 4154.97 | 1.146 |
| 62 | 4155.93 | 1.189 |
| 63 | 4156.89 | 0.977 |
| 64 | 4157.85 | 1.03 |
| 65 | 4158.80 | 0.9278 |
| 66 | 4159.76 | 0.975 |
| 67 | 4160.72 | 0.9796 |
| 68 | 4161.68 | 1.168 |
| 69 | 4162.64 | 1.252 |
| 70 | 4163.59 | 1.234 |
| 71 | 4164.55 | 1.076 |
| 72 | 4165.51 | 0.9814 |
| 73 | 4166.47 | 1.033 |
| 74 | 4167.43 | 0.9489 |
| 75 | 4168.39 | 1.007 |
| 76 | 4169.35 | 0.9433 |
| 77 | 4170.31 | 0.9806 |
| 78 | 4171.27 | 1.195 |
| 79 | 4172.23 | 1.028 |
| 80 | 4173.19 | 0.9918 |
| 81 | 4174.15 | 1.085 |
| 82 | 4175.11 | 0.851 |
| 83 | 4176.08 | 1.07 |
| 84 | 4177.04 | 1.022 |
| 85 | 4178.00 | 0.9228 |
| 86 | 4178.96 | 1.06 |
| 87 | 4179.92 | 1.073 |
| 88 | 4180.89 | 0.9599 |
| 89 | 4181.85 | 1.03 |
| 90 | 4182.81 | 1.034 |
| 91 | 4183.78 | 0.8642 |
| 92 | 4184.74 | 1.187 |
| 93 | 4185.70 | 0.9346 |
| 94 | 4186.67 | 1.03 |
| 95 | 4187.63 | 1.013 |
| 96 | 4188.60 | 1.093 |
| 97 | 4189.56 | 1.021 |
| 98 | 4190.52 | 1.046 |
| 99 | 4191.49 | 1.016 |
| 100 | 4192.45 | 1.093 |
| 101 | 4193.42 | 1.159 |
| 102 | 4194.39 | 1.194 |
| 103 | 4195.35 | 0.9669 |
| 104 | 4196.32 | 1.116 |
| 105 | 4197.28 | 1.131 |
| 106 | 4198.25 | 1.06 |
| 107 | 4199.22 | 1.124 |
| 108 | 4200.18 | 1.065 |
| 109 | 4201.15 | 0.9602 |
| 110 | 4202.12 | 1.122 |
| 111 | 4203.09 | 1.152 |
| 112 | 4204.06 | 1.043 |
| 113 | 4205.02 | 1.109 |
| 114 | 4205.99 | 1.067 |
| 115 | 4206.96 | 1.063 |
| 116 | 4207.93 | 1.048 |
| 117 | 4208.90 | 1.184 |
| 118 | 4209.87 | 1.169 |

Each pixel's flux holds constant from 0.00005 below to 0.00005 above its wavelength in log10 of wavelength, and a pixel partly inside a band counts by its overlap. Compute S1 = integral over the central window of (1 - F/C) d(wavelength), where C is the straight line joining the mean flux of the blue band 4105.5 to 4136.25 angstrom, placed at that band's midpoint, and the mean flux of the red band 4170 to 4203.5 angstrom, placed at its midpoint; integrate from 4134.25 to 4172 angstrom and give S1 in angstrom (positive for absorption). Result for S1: -0.3 angstrom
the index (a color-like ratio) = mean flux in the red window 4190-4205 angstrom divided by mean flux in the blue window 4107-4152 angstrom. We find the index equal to 1.0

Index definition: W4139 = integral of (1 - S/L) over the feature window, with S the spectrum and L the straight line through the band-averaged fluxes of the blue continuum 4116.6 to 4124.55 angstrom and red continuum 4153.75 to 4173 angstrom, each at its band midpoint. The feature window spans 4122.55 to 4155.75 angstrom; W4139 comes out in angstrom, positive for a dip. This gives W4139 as 2.02 angstrom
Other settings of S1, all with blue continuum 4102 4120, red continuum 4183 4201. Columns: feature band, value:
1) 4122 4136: 0.4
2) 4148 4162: 0.4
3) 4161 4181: 0.3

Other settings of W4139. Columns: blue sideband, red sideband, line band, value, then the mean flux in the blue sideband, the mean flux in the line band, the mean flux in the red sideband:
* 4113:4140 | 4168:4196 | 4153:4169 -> -0.31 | 1.06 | 1.06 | 1.03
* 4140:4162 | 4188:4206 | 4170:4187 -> 0.84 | 1.06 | 1.02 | 1.08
